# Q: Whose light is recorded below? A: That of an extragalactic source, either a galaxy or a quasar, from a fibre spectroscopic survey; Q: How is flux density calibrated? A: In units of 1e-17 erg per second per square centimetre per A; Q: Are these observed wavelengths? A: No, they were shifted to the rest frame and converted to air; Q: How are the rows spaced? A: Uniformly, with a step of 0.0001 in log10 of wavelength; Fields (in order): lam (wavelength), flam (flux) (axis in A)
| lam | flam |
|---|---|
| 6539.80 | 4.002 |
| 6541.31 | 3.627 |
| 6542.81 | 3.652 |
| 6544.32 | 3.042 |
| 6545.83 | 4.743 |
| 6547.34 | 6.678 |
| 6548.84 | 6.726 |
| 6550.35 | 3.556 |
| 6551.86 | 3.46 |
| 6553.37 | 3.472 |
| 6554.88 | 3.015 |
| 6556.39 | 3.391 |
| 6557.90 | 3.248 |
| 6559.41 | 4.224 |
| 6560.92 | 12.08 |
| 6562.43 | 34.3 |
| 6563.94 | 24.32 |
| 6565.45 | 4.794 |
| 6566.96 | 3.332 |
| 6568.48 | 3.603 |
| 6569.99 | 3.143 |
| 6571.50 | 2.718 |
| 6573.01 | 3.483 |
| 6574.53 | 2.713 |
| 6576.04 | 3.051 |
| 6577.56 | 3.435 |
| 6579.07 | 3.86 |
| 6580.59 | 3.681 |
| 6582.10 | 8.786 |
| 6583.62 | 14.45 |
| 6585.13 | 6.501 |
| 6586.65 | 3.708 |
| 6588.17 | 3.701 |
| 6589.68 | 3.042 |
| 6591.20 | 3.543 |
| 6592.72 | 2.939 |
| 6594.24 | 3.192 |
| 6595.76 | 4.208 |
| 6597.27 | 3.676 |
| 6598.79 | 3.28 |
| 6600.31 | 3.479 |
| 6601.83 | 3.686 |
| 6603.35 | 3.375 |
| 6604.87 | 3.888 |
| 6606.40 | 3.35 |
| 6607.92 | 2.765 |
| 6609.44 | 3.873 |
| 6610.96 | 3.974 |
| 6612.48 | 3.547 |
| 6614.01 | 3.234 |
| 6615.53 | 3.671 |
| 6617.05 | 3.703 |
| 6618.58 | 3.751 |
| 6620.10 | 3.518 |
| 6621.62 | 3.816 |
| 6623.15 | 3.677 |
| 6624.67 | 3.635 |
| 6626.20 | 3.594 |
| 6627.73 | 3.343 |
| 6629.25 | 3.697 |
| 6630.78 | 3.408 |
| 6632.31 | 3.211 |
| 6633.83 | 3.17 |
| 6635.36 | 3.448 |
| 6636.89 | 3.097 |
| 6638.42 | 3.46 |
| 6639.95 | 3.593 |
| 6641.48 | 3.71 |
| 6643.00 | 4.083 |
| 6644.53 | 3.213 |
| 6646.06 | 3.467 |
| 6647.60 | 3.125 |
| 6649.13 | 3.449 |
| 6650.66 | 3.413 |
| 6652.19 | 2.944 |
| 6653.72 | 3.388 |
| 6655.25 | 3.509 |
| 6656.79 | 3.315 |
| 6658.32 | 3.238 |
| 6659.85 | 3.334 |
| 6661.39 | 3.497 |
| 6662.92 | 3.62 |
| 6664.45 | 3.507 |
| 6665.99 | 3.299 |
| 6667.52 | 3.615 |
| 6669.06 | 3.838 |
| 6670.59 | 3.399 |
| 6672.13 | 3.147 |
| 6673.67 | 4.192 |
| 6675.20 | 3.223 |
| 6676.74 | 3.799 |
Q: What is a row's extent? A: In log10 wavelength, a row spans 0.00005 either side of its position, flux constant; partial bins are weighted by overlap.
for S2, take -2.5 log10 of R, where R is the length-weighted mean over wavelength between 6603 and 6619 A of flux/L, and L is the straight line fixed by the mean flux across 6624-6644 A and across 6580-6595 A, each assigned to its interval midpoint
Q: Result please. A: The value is 0.23 mag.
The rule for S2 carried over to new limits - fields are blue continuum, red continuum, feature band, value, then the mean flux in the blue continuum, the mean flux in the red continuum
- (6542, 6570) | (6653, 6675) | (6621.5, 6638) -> 0.33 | 7.19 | 3.49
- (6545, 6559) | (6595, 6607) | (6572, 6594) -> -0.22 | 4.25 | 3.62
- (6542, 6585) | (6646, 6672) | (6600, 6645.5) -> 0.27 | 6.46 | 3.4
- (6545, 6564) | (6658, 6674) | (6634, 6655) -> 0.27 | 8.12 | 3.51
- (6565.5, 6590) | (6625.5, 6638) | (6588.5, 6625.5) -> 0.11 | 4.61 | 3.37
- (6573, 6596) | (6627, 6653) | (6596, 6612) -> 0.19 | 4.69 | 3.4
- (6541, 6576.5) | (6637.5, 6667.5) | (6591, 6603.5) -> 0.42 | 6.33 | 3.43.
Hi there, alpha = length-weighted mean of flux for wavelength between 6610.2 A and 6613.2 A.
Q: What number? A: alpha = 3.77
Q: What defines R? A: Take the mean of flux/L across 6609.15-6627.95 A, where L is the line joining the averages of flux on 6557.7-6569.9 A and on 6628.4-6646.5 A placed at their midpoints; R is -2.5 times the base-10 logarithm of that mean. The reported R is 0.42 mag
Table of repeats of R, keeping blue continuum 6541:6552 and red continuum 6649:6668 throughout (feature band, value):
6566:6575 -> 0.311 mag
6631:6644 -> 0.041 mag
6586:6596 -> 0.185 mag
